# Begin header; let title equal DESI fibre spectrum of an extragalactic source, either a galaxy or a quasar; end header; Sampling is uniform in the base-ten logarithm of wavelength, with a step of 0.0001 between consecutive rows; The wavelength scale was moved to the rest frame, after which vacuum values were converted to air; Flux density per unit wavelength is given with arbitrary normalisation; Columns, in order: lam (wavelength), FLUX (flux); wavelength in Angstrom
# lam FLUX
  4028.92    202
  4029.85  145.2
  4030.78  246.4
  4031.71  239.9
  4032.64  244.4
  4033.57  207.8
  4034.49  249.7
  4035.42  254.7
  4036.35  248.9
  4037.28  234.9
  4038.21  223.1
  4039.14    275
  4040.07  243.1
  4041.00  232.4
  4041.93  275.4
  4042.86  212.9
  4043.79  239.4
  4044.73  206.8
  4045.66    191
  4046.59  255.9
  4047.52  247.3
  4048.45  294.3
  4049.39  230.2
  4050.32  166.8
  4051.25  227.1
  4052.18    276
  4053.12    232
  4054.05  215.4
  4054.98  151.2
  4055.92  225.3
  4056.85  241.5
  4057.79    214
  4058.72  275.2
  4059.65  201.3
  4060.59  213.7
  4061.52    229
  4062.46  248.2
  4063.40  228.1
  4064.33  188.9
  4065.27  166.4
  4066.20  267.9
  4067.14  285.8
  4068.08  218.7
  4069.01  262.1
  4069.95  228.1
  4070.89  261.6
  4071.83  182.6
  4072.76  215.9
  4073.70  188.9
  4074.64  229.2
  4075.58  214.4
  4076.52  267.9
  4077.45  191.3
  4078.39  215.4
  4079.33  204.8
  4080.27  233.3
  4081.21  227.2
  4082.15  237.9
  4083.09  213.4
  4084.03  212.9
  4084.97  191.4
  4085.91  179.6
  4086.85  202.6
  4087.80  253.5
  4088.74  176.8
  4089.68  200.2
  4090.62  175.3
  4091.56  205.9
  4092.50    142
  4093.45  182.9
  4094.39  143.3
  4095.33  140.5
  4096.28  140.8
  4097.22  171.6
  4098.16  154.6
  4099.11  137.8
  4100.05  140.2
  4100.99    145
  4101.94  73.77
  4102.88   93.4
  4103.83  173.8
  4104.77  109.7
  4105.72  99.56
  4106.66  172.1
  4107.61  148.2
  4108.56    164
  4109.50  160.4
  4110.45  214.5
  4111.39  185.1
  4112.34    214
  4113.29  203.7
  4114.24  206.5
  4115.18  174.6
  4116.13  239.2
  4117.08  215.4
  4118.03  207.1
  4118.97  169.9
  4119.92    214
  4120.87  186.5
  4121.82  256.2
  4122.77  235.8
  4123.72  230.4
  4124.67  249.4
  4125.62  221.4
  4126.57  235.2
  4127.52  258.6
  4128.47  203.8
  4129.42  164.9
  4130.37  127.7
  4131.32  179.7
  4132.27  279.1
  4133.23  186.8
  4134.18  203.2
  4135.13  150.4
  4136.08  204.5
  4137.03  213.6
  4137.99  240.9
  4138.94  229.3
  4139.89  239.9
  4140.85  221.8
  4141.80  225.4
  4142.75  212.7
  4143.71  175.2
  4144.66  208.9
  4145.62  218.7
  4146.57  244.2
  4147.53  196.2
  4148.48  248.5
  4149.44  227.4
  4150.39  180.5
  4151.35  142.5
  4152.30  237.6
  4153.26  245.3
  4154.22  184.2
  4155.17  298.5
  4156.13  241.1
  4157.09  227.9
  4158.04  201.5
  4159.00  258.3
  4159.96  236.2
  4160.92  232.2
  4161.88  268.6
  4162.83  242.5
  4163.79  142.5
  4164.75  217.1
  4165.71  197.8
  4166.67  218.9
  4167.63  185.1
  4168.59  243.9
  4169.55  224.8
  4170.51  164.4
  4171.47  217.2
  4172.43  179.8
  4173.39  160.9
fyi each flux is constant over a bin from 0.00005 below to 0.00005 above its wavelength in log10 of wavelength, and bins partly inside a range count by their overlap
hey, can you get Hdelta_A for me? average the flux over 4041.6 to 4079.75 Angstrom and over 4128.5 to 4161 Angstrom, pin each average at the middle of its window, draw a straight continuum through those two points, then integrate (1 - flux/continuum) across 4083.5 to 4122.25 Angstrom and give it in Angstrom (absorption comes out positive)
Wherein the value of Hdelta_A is 7.9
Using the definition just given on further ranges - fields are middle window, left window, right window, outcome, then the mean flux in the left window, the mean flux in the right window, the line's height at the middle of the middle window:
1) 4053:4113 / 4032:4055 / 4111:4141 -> 7.9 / 235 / 211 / 223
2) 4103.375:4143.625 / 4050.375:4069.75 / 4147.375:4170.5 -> 4.0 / 227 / 220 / 223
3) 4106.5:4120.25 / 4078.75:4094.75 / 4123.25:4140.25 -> 0.9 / 199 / 212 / 207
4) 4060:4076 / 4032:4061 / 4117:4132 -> 0.1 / 233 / 211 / 227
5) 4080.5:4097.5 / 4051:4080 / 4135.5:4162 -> 2.6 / 225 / 223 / 224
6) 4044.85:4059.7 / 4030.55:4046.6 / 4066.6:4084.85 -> 0.3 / 237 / 225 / 233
